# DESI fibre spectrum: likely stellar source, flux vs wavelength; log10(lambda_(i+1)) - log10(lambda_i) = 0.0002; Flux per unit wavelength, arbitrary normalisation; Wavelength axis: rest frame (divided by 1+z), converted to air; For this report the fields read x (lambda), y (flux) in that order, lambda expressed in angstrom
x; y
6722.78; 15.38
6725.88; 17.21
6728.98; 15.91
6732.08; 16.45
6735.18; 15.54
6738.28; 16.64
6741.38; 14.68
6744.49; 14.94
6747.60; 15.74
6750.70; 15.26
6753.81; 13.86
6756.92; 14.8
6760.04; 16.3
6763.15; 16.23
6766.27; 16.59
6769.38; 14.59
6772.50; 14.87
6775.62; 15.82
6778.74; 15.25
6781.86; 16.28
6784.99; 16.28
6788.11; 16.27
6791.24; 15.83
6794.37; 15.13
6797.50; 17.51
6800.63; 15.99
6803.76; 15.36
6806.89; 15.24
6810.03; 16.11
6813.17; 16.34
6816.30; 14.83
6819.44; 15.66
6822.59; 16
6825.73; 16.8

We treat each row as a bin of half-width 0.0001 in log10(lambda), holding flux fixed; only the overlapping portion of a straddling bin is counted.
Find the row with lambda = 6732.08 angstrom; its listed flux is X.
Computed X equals 16.45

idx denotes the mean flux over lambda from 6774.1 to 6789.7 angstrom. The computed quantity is 16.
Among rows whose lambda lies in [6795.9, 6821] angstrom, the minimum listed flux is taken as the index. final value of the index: 14.83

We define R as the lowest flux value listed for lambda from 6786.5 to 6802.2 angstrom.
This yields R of 15.13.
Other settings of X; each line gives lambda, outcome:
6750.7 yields 15.26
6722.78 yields 15.38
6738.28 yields 16.64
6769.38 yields 14.59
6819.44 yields 15.66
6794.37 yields 15.13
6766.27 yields 16.59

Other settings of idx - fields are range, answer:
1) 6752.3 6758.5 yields 14.3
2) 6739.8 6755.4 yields 14.9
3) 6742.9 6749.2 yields 15.3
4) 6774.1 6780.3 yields 15.5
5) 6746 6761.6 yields 15.2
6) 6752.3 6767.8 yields 15.6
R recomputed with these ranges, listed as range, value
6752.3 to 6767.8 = 13.86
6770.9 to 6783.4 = 14.87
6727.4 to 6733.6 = 15.91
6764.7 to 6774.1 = 14.59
